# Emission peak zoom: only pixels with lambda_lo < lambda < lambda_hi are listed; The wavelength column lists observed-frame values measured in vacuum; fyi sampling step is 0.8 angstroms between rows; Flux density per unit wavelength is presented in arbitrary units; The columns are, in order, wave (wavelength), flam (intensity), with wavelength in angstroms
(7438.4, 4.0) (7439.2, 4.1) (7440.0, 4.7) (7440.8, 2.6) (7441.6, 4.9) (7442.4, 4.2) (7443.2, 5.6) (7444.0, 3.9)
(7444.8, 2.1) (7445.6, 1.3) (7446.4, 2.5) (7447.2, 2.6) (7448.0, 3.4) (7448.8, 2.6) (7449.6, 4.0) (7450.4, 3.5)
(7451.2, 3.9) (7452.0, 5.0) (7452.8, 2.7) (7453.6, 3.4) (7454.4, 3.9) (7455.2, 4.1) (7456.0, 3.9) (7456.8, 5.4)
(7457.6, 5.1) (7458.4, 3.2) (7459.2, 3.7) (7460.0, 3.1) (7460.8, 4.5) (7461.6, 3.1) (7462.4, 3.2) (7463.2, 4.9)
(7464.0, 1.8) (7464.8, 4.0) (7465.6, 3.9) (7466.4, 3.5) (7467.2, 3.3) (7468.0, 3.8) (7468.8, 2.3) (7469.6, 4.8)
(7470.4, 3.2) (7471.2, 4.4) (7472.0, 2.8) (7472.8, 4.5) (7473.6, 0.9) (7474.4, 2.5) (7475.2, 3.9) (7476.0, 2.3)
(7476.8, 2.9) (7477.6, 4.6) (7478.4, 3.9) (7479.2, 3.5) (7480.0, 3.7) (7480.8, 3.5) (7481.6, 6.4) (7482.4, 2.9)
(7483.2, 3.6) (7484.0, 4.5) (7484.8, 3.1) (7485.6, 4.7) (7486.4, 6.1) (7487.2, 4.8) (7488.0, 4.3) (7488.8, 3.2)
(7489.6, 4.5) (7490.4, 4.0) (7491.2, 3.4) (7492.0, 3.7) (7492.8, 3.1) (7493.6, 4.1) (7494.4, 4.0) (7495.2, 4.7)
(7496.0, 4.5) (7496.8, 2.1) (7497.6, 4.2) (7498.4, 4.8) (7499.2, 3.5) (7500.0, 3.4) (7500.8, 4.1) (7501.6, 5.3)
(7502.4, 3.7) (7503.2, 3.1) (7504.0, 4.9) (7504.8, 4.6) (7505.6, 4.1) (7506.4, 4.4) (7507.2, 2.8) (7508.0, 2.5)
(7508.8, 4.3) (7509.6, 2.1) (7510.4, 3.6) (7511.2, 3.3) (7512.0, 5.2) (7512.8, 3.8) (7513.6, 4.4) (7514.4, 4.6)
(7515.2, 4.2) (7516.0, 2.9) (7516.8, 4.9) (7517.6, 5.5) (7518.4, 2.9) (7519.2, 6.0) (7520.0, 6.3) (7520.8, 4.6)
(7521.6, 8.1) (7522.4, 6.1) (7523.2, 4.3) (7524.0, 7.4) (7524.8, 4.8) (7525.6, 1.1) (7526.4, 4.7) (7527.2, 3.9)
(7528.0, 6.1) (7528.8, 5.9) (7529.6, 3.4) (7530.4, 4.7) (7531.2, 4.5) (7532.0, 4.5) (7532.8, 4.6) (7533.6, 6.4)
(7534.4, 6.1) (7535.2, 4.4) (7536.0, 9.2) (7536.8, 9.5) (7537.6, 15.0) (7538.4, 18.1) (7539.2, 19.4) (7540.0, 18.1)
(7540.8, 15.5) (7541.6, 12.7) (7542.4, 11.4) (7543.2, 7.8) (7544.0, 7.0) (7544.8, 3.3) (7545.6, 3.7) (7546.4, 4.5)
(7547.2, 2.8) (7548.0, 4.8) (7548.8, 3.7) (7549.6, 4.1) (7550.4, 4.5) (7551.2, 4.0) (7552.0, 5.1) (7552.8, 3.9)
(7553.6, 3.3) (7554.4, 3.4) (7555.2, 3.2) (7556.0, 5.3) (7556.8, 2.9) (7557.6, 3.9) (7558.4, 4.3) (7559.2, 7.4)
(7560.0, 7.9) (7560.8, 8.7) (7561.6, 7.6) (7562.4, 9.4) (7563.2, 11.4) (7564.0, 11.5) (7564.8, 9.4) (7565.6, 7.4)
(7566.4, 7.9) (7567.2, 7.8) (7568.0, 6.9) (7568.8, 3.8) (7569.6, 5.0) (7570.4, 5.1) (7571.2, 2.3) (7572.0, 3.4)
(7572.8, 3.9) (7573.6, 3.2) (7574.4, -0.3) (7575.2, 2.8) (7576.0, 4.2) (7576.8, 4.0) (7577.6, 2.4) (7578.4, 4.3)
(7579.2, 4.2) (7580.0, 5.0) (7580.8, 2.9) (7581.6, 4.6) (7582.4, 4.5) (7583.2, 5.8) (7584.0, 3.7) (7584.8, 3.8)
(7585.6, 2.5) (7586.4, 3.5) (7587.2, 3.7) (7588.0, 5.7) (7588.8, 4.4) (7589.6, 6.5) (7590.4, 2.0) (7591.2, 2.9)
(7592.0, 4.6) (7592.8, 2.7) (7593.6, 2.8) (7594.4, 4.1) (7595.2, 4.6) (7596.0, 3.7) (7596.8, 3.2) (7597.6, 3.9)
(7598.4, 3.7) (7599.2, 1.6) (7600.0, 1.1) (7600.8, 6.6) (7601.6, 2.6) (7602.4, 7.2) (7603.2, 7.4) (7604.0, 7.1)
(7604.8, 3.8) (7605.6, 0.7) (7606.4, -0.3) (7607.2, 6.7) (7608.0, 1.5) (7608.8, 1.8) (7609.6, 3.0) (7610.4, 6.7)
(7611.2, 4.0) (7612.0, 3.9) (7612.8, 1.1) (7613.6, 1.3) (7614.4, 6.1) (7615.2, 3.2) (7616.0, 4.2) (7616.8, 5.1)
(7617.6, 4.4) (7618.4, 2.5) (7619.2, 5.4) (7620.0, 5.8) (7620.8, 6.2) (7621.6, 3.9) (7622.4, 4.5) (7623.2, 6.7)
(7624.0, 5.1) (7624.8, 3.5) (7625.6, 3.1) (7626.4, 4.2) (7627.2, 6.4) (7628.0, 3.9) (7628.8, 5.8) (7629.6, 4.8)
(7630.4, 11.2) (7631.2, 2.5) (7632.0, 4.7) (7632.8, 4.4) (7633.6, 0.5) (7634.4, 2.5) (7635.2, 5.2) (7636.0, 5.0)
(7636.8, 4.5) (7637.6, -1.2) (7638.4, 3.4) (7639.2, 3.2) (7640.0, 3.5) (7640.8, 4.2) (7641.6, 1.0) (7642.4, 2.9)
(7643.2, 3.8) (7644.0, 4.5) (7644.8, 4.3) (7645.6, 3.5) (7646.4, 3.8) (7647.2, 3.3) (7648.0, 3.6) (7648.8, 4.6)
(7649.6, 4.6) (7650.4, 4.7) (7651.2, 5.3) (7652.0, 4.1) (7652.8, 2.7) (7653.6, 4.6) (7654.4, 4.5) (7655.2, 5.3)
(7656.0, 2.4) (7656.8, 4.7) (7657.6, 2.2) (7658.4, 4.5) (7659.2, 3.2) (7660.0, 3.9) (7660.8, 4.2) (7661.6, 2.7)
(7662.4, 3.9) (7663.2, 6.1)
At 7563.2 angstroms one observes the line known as [N II] 6583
